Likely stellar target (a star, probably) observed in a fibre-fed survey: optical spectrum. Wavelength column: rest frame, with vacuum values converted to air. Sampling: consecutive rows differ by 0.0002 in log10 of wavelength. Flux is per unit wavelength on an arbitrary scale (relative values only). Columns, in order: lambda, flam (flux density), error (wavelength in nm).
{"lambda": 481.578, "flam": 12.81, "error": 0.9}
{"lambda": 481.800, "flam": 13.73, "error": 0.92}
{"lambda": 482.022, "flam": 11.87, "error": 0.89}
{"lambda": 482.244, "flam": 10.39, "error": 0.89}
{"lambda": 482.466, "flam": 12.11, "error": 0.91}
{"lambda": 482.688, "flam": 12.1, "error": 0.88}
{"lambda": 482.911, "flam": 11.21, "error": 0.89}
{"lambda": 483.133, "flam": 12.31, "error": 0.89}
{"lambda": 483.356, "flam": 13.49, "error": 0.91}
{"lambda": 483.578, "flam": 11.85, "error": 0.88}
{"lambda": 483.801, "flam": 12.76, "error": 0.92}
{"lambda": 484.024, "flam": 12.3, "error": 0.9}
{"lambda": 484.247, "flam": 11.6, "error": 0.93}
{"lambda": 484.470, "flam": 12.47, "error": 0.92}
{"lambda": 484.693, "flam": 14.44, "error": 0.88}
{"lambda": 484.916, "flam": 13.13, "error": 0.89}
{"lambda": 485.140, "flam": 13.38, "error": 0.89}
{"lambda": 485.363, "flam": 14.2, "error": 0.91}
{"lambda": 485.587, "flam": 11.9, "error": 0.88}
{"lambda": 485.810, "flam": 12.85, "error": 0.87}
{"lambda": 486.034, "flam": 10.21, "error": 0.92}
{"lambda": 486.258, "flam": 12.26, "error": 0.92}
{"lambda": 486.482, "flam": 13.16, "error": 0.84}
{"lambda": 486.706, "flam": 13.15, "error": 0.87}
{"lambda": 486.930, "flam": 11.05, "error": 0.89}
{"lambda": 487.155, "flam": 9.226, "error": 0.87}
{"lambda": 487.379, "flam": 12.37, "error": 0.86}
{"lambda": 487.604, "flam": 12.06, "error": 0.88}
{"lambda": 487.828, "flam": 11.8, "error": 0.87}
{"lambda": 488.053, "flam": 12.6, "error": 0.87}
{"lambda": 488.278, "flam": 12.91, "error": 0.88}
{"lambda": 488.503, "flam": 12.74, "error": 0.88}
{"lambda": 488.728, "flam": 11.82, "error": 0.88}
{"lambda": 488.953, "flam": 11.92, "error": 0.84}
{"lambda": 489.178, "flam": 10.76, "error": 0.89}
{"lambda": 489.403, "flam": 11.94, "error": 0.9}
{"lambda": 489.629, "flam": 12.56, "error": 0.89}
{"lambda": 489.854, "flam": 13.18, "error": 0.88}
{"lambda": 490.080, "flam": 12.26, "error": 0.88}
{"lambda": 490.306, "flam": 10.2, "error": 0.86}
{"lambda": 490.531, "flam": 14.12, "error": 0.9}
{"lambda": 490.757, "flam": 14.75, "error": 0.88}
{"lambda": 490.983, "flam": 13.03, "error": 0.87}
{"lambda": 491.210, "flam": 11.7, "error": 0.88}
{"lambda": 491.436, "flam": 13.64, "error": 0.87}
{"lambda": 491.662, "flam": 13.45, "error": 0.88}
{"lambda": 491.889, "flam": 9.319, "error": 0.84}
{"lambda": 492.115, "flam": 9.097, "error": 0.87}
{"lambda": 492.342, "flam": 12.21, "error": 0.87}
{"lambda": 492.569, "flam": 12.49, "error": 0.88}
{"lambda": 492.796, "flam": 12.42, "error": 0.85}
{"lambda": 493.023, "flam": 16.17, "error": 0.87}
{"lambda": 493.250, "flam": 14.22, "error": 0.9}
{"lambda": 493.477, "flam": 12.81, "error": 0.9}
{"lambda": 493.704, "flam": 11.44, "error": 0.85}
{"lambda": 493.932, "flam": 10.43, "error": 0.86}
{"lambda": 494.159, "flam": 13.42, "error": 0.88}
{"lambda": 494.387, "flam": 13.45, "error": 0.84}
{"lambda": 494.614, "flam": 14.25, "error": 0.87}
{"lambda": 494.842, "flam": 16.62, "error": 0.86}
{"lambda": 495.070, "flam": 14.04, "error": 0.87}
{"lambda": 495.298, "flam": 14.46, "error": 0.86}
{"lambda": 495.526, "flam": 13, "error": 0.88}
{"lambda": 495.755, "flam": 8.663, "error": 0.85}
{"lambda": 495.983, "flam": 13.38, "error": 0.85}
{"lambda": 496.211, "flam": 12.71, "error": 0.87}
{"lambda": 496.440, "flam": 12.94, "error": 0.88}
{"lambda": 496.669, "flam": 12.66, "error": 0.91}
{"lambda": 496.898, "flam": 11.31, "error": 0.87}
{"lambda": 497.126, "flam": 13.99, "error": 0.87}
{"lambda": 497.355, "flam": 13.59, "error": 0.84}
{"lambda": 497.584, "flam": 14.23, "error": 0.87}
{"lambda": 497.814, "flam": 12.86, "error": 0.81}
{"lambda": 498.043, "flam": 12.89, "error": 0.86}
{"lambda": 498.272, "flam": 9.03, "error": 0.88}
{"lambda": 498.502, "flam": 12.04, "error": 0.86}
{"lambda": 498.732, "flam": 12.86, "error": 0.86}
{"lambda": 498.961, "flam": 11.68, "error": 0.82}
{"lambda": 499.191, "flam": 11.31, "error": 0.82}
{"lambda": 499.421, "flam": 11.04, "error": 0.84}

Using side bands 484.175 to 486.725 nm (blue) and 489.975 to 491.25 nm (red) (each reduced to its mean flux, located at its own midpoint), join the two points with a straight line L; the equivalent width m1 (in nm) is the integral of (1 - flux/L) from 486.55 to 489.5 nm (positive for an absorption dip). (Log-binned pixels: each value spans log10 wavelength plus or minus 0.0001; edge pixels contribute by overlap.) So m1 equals 0.19 nm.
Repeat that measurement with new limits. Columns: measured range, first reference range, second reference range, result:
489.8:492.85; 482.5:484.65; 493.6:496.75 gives 0.117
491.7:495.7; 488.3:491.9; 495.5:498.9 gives -0.152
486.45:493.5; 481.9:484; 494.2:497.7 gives 0.210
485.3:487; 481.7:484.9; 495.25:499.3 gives 0.005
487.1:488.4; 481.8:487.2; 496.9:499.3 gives 0.039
